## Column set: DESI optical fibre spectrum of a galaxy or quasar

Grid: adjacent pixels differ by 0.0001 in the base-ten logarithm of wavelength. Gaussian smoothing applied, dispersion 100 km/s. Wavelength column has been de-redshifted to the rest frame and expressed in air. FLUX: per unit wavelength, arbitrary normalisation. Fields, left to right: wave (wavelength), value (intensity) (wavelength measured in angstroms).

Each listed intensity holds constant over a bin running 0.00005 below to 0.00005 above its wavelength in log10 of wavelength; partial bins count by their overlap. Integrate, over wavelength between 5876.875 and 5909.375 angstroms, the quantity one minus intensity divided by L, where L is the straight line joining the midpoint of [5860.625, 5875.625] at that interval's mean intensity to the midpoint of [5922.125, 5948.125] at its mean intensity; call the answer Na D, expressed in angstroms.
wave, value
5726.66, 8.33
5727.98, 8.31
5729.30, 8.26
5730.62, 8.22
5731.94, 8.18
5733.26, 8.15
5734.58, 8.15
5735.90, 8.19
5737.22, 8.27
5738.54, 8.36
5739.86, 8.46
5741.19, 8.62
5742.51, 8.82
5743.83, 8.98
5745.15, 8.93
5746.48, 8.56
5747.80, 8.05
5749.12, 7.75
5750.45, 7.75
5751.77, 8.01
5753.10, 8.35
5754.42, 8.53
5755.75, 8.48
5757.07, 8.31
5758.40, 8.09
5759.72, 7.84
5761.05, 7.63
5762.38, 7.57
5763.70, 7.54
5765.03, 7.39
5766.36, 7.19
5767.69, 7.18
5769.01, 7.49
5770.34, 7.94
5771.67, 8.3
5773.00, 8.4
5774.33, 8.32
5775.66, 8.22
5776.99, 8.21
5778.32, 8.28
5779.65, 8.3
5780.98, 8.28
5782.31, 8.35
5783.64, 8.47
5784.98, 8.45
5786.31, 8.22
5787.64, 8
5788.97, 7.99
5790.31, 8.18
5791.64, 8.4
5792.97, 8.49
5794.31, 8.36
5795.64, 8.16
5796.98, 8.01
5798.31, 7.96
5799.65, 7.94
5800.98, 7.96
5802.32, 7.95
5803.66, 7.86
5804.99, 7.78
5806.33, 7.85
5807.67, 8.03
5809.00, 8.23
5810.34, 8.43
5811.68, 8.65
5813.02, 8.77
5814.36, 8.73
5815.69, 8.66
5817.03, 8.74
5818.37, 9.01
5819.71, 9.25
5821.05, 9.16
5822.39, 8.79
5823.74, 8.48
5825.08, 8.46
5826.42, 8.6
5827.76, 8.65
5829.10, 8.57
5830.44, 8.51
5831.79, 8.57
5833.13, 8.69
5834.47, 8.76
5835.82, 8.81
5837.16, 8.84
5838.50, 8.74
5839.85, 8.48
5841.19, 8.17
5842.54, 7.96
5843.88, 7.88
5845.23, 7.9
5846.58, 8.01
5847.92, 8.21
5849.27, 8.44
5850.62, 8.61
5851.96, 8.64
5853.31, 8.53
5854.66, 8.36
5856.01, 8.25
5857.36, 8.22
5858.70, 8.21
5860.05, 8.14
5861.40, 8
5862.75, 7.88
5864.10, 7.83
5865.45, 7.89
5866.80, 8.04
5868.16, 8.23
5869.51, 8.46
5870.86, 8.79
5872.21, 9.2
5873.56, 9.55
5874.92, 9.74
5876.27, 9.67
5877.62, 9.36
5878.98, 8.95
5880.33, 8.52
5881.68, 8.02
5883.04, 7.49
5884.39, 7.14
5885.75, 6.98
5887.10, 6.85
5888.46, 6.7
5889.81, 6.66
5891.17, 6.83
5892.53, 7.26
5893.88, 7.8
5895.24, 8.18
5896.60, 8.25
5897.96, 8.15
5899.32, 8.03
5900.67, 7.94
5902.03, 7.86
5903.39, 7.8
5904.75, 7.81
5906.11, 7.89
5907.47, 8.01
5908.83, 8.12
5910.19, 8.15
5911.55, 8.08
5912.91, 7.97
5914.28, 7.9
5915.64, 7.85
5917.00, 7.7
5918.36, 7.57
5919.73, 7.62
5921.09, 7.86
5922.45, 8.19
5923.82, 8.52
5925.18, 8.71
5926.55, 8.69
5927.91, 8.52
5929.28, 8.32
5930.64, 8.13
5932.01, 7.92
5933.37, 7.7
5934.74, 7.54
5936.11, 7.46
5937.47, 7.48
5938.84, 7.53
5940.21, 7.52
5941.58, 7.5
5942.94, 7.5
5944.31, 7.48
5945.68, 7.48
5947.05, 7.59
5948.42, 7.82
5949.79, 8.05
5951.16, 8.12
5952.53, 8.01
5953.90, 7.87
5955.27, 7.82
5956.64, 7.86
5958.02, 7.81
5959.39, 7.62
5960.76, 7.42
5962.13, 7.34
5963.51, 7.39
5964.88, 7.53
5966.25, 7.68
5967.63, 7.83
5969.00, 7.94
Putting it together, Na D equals 1.9 angstroms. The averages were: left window 8.51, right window 7.88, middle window 7.78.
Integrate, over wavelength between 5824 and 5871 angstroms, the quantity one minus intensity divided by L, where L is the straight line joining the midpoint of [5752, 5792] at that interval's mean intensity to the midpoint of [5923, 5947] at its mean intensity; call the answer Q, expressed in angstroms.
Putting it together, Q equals -2.20 angstroms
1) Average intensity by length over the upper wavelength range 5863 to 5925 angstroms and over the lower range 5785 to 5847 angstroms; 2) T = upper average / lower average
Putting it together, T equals 0.96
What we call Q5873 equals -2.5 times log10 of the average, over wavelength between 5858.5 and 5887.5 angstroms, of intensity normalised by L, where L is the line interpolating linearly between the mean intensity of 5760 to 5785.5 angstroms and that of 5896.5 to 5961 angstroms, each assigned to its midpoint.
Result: -0.06 mag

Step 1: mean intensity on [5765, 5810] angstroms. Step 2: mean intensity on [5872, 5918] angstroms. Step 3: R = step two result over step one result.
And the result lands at 0.99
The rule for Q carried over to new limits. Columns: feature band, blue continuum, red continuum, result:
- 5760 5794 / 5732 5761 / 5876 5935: 0.80 angstroms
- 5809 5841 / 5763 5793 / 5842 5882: -1.58 angstroms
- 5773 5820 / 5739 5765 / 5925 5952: -1.03 angstroms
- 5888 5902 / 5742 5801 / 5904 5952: 0.59 angstroms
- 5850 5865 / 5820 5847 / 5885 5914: -0.04 angstroms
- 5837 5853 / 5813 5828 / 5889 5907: 0.25 angstroms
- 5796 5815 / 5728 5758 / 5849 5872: 0.35 angstroms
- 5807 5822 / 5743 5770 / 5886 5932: -1.43 angstroms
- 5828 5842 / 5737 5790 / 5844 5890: -0.69 angstroms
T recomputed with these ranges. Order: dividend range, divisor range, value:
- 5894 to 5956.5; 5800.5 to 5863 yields 0.94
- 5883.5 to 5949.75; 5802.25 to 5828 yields 0.91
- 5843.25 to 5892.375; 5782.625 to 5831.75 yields 0.97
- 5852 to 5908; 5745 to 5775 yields 1.02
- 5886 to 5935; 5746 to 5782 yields 0.98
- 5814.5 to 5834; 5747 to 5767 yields 1.10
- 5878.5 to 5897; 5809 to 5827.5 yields 0.86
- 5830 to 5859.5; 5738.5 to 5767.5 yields 1.03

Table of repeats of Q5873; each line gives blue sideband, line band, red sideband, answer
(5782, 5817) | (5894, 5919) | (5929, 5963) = -0.01 mag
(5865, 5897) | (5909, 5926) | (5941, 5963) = -0.02 mag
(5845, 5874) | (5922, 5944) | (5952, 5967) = -0.01 mag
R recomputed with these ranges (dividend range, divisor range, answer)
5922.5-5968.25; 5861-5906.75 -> 0.97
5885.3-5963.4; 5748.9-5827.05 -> 0.95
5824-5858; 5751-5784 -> 1.05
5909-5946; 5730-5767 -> 0.97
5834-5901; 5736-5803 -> 1.01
